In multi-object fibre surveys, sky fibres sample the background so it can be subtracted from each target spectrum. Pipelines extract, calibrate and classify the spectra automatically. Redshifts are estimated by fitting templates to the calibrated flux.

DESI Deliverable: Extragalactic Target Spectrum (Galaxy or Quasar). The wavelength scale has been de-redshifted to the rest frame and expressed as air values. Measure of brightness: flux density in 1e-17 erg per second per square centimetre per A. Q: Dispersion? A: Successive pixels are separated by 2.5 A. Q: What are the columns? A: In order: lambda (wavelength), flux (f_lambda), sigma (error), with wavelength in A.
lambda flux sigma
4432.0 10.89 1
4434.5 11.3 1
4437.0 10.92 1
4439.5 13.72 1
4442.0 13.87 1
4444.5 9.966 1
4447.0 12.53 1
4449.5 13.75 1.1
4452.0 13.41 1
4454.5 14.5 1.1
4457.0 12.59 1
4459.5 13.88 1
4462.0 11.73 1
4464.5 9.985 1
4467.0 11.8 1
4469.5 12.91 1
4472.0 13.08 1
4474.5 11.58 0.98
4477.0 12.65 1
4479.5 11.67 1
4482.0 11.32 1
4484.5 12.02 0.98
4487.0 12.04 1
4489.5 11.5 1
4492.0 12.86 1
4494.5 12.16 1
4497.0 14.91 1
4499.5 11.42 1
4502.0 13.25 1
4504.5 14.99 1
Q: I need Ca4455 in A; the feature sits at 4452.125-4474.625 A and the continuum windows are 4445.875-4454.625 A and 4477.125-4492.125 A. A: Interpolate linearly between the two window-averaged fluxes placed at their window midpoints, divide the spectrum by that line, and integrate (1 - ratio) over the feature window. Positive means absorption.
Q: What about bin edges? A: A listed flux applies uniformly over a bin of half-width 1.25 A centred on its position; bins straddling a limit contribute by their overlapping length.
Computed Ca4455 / 0.5 A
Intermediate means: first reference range 13.4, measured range 12.5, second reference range 11.9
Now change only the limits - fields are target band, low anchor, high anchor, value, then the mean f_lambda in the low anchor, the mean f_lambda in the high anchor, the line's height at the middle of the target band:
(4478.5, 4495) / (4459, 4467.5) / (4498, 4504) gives 0.57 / 11.7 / 12.8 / 12.4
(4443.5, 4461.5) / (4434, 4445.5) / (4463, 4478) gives -1.38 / 12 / 12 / 12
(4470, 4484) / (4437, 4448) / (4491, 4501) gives 0.62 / 12.3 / 12.8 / 12.7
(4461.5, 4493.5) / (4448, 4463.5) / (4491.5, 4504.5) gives 3.01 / 13.2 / 13.1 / 13.2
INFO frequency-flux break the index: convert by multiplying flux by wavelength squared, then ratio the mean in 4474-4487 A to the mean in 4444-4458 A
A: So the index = 0.9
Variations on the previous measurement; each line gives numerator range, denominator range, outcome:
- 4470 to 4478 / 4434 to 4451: 1.02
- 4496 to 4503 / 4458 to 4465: 1.10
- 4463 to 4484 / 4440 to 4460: 0.92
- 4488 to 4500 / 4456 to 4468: 1.07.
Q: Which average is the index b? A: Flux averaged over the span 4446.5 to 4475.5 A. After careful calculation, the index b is 12.7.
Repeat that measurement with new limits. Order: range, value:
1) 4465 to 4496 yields 12.1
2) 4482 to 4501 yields 12.4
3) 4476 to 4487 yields 11.9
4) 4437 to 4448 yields 12.3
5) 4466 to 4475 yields 12.4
